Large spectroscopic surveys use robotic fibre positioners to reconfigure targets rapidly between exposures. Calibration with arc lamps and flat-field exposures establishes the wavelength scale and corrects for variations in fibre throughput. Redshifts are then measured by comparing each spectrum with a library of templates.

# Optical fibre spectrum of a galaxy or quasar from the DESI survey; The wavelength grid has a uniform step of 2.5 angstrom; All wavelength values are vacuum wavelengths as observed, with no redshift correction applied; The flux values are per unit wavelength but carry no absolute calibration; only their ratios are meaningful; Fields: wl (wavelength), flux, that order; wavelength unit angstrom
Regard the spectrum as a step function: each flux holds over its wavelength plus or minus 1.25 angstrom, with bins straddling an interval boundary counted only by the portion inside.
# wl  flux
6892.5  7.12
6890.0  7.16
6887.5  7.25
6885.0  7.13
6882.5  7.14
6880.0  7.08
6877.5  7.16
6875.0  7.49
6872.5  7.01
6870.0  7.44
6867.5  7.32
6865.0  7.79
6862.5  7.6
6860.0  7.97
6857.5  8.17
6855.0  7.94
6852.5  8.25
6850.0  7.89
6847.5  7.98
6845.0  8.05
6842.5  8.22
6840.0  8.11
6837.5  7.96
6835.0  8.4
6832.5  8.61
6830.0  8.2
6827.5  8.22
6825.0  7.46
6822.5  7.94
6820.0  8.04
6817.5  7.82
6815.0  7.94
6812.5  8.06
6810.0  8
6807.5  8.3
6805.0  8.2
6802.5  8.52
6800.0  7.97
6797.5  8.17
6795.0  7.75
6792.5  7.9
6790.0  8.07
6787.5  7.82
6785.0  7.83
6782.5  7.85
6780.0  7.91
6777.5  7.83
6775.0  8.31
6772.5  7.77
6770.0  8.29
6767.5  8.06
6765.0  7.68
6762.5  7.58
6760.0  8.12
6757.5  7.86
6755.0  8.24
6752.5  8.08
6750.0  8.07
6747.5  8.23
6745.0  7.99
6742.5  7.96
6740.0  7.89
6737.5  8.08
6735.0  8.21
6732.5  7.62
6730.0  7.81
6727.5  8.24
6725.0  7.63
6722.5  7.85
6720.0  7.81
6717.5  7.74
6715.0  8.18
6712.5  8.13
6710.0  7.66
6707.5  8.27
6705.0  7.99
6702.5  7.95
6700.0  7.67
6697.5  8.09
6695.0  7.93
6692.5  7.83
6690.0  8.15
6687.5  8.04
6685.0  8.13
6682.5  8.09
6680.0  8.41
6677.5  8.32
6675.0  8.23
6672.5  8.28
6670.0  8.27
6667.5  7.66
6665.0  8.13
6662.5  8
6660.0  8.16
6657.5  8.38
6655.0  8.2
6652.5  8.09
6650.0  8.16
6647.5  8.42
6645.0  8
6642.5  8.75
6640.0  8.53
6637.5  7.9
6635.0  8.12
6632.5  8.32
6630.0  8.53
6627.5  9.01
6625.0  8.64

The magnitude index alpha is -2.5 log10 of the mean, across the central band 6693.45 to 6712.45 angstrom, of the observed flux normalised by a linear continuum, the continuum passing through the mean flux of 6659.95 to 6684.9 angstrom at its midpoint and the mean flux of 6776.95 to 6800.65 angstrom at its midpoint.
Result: 0.02 mag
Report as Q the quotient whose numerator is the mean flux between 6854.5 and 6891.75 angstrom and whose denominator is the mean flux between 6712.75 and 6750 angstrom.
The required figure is 0.93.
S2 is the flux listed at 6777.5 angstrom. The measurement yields 7.83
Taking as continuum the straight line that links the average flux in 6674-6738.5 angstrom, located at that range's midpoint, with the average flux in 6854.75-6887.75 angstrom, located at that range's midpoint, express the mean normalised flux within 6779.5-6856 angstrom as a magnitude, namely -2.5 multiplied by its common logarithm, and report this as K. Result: -0.06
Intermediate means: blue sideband 8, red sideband 7.46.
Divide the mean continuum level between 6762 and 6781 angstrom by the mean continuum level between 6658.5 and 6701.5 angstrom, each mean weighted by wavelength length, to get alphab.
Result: 1.0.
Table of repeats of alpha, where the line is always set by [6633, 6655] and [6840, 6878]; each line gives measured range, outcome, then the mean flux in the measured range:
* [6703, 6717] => 0.01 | 8.02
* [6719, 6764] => 0.01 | 7.96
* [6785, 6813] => -0.02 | 8.06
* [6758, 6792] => 0.00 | 7.93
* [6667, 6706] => 0.01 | 8.07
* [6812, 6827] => 0.00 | 7.88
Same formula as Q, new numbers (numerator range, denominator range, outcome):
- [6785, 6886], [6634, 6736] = 0.98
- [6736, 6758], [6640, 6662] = 0.97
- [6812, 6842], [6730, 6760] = 1.01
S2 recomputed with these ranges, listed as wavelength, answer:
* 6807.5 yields 8.3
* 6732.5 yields 7.62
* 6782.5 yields 7.85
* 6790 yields 8.07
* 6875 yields 7.49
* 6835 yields 8.4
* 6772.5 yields 7.77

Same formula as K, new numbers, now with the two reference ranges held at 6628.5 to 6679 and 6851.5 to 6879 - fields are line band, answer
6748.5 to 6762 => -0.014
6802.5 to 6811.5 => -0.056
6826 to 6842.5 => -0.070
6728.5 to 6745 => 0.008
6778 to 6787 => 0.002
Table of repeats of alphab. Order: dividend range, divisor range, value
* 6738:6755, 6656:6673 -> 0.99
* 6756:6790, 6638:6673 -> 0.97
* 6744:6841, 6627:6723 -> 0.99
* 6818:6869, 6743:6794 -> 1.00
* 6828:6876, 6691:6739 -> 1.00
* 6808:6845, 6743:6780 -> 1.01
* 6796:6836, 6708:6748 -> 1.02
